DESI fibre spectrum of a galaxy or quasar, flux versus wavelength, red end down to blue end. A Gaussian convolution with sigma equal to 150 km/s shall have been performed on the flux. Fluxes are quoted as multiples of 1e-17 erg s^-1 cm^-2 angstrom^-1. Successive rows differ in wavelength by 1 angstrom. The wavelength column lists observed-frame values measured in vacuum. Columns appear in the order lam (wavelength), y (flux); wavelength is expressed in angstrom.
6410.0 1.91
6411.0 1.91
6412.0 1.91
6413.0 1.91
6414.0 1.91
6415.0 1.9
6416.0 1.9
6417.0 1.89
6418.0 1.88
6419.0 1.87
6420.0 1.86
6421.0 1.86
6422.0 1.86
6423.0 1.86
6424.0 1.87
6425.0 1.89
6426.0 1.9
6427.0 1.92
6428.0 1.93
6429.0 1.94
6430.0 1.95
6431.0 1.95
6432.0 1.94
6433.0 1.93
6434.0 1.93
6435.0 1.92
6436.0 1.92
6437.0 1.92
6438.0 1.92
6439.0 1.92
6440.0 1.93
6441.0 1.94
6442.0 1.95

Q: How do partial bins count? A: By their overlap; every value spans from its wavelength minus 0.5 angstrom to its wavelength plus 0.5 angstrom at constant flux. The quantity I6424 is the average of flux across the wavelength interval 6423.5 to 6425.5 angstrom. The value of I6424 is 1.88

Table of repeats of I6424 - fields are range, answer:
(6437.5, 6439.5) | 1.92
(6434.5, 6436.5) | 1.92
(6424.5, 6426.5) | 1.9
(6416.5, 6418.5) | 1.88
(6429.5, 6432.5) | 1.95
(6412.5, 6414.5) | 1.91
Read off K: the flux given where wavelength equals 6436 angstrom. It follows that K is 1.92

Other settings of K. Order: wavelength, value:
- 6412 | 1.91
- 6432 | 1.94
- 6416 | 1.9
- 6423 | 1.86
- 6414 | 1.91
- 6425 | 1.89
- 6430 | 1.95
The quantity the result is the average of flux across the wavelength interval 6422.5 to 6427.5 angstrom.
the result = 1.89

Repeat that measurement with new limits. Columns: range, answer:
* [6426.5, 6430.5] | 1.94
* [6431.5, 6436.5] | 1.93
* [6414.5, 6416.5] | 1.9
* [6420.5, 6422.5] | 1.86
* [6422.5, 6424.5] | 1.87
